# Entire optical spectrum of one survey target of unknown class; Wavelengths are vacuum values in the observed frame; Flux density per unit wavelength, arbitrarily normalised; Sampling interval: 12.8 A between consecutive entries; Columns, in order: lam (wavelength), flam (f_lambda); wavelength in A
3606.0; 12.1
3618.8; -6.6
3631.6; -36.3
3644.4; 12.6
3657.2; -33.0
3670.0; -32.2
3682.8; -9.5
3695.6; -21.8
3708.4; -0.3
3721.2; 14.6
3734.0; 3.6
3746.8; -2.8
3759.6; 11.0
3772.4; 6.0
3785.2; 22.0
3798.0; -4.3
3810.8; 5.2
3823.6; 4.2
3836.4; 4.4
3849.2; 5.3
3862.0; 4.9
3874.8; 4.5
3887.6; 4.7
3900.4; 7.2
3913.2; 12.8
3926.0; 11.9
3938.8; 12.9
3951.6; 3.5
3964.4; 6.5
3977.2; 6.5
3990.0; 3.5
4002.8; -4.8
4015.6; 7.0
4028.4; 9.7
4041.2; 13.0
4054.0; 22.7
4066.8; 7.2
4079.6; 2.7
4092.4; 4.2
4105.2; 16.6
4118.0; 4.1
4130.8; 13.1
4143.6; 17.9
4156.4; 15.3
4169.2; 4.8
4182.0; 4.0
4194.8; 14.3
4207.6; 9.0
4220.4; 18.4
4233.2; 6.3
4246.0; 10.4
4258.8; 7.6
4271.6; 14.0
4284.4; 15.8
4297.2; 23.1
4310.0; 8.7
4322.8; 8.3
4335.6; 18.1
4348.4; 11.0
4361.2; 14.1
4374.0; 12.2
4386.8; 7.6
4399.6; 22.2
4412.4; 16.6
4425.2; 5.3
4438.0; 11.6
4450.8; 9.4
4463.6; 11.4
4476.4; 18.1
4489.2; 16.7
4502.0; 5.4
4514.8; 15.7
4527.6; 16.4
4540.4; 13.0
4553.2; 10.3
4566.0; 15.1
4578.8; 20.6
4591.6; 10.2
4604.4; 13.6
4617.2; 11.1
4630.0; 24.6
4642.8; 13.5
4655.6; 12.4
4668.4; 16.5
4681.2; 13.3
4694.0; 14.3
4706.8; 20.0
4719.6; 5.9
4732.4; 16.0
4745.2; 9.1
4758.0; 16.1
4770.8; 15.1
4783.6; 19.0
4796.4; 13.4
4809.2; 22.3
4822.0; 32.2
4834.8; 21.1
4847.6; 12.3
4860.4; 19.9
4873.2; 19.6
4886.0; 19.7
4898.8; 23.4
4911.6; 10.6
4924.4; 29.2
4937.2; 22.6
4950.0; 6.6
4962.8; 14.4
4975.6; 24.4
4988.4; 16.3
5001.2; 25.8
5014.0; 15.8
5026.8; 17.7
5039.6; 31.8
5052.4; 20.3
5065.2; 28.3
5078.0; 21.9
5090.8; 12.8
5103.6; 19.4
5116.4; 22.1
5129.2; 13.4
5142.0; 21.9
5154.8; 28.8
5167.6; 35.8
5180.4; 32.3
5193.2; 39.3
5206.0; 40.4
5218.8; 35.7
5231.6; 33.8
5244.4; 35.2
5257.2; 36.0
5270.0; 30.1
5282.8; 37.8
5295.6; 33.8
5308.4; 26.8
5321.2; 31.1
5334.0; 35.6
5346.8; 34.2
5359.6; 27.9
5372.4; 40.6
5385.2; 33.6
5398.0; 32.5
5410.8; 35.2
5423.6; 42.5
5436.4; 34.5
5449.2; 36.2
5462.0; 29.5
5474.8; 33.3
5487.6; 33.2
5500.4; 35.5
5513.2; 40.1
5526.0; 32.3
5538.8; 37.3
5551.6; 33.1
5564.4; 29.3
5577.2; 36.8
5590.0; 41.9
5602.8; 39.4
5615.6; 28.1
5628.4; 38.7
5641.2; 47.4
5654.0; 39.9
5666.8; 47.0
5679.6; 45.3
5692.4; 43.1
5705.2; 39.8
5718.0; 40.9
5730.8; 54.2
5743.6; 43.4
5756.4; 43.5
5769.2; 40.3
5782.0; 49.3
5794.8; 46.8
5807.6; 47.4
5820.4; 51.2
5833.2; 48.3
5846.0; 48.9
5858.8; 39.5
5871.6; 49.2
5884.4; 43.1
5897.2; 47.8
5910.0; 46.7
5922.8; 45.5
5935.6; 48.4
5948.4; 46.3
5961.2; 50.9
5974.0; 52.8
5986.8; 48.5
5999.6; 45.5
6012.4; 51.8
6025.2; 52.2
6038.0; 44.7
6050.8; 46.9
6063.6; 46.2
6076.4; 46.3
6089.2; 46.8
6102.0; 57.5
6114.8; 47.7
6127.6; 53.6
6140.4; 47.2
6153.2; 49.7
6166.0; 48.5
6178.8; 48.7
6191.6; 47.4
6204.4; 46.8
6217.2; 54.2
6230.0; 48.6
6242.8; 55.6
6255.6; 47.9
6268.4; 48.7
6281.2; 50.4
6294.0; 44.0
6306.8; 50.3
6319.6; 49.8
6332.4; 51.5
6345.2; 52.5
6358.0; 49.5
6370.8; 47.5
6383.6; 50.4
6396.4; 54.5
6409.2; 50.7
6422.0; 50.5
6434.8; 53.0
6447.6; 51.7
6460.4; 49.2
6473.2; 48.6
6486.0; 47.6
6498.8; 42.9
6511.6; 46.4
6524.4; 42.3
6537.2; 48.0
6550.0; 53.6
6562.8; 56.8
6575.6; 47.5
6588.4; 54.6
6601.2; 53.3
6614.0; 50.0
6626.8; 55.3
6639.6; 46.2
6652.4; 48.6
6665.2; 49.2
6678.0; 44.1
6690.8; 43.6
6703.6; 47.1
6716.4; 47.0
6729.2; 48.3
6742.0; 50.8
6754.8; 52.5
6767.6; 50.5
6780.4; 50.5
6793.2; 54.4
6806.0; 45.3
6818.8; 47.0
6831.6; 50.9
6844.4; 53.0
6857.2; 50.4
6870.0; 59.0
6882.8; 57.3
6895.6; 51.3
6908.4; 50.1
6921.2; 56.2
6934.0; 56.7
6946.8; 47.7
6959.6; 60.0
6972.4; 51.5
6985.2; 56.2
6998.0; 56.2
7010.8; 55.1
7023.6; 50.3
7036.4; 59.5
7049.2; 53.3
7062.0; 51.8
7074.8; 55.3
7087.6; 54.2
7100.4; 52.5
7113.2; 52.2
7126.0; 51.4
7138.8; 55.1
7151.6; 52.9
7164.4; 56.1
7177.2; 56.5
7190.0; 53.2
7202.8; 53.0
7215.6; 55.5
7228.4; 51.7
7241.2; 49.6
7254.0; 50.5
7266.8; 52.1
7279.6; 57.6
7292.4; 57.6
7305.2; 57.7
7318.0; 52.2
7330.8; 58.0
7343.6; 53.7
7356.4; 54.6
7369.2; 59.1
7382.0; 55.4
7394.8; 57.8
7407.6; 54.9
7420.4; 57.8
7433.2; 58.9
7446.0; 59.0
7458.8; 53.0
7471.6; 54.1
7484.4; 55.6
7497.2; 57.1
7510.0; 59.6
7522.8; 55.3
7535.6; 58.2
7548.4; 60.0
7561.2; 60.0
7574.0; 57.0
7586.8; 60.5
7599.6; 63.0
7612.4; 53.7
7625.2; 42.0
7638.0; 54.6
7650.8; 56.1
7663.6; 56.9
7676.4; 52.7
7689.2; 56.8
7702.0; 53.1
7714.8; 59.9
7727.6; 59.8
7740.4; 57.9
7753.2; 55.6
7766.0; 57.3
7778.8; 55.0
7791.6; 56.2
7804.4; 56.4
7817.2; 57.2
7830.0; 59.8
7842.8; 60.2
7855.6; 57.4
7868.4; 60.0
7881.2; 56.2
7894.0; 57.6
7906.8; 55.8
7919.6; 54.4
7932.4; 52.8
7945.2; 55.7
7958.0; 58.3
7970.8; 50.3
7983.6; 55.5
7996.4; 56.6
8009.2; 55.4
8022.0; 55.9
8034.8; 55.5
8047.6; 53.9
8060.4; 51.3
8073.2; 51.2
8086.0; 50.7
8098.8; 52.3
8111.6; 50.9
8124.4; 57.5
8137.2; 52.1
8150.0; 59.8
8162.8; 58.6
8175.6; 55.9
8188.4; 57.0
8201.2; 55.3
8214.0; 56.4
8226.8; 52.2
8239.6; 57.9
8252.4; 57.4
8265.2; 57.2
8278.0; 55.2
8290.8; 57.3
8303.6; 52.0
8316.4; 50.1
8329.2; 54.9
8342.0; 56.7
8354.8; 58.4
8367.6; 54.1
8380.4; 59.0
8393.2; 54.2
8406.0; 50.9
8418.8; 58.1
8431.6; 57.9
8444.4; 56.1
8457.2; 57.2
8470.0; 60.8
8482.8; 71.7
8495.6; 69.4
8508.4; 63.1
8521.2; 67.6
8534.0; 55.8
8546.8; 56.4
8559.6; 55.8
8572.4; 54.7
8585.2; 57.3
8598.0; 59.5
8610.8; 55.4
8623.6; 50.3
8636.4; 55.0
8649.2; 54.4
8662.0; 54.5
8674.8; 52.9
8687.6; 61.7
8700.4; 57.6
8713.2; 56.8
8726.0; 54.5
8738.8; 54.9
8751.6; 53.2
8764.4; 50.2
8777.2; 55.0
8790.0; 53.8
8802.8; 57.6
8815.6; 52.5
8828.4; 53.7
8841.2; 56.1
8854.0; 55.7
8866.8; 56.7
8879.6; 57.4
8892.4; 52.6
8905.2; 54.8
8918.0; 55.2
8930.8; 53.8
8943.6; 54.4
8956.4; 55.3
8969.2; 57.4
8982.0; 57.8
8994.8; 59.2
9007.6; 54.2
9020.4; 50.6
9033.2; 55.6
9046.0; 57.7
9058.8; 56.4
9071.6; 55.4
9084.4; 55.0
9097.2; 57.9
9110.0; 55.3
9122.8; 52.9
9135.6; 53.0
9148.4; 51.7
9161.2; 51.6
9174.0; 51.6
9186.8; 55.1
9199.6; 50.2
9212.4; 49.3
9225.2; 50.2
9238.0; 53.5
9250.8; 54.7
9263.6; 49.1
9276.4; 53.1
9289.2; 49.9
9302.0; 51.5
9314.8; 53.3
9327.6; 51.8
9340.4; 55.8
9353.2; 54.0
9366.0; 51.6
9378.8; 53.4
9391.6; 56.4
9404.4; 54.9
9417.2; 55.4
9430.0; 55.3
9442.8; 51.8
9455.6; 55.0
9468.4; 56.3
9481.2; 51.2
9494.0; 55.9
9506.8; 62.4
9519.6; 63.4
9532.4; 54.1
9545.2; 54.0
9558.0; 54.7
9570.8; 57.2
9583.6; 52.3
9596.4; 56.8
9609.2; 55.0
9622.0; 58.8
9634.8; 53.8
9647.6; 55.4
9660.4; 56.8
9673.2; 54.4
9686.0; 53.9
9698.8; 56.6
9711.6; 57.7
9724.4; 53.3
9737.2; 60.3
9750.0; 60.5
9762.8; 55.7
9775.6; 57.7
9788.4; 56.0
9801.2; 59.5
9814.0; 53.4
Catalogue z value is 0.29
